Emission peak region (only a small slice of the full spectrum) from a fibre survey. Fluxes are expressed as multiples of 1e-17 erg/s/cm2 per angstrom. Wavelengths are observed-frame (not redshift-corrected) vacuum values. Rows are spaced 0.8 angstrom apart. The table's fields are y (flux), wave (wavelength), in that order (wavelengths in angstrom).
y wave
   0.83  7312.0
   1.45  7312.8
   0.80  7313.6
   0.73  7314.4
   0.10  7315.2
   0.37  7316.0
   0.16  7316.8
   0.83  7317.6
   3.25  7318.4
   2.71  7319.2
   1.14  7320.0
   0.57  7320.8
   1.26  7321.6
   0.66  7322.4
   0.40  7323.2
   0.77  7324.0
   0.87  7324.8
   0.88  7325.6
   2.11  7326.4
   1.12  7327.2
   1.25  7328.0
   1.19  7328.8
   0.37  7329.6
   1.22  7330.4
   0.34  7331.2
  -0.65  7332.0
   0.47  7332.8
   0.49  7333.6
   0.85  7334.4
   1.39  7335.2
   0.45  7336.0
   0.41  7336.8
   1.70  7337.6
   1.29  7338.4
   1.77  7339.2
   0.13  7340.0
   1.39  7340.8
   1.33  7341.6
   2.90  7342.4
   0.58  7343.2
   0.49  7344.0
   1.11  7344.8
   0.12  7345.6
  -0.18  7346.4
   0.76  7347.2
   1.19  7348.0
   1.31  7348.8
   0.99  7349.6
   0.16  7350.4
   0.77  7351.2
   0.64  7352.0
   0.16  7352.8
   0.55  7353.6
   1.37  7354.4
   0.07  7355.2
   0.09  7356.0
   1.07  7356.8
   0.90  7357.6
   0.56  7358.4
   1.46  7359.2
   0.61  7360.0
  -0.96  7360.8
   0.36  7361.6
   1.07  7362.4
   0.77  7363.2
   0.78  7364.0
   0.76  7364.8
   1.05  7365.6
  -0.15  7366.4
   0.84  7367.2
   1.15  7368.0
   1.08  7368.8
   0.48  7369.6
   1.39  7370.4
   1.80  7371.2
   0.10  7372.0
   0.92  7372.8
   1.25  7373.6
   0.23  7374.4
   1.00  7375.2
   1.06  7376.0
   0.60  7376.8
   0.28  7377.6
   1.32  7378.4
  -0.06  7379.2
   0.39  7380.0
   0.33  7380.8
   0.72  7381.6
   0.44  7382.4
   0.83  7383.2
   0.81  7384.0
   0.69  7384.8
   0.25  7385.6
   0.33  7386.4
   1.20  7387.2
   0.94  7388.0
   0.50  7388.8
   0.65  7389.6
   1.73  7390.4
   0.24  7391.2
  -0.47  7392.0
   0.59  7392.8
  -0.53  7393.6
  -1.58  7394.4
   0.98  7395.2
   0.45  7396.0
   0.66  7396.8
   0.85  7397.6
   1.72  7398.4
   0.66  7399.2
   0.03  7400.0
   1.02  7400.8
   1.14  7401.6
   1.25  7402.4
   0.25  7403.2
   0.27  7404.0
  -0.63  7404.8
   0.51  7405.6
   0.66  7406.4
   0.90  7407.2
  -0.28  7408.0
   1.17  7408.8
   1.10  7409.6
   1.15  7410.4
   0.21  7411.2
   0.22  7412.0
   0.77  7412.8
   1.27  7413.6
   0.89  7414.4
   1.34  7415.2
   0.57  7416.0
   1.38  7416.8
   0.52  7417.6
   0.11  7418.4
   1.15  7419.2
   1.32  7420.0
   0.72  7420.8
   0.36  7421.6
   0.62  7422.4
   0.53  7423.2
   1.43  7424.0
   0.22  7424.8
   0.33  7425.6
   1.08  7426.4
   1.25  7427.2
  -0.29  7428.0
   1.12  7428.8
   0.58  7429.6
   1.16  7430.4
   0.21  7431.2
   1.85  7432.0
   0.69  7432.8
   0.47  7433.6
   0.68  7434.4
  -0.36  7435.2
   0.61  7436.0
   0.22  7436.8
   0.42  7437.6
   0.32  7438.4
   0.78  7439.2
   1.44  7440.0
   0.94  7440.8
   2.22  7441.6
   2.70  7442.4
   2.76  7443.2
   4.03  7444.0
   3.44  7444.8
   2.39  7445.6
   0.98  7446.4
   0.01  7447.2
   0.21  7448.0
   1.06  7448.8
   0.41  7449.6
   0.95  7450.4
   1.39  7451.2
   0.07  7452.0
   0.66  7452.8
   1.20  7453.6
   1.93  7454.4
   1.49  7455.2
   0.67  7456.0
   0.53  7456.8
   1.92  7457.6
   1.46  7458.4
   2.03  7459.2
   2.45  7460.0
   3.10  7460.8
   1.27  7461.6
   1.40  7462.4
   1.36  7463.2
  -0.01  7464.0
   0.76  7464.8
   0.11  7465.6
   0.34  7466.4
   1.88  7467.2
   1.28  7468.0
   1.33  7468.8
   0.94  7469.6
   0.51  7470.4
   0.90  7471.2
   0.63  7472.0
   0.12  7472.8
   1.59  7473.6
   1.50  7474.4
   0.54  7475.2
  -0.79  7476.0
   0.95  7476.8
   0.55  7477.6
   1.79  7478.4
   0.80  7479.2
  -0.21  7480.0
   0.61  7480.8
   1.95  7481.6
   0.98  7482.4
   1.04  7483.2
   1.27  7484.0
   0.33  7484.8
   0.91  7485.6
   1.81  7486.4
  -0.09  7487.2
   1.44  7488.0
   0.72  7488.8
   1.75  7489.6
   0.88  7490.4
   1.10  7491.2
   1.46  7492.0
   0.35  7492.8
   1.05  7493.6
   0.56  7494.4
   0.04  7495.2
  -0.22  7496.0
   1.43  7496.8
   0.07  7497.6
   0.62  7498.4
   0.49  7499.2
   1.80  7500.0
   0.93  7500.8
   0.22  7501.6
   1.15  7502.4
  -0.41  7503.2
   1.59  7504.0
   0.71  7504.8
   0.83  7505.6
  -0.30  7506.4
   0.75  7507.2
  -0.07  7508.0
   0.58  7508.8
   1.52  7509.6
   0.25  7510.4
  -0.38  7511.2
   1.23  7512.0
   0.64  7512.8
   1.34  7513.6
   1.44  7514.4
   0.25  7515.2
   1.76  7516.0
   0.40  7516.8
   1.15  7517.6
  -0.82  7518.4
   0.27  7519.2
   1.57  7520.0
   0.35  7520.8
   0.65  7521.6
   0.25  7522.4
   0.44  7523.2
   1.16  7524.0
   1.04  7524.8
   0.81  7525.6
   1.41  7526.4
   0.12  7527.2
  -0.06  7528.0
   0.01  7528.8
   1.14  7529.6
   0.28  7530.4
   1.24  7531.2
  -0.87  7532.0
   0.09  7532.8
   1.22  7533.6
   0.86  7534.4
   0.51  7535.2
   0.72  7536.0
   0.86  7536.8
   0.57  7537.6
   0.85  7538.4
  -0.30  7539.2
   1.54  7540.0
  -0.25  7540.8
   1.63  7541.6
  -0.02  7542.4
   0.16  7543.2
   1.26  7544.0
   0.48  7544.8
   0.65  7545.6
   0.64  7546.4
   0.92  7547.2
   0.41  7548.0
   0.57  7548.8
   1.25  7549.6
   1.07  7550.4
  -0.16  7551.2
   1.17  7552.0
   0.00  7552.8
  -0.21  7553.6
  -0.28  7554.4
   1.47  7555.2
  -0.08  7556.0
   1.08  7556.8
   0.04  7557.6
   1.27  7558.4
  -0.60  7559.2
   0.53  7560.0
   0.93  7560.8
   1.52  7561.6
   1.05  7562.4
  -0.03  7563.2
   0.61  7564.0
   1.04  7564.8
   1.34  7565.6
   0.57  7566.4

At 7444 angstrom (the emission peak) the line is [S II]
